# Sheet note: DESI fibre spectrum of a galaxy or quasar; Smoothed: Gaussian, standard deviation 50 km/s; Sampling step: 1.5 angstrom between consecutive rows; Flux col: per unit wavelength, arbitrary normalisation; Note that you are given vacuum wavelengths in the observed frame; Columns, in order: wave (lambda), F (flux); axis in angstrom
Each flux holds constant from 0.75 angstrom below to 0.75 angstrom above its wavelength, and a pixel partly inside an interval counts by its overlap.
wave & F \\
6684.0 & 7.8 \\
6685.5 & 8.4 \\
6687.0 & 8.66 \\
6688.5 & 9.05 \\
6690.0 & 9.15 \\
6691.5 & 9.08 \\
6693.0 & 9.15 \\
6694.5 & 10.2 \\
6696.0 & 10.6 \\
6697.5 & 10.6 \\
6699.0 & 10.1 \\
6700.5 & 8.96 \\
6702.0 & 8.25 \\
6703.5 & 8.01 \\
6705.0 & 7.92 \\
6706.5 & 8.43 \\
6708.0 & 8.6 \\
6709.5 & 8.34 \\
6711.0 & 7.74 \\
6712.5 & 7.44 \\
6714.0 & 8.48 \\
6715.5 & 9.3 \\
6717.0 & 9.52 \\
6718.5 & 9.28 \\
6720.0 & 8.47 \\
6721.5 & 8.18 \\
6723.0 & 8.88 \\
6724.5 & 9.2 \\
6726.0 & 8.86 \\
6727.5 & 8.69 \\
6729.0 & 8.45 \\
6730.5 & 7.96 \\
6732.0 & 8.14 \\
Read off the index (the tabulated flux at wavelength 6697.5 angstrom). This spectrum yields 10.6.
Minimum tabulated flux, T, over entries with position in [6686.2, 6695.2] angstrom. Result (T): 8.66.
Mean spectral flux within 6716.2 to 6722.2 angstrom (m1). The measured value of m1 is 8.87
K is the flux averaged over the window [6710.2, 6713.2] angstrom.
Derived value 7.61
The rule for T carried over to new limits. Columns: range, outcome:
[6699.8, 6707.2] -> 7.92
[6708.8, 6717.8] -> 7.44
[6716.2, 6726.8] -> 8.18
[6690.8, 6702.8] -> 8.25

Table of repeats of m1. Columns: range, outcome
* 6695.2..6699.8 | 10.4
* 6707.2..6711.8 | 8.22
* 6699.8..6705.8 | 8.28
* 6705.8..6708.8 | 8.51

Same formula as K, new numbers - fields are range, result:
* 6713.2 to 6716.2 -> 8.86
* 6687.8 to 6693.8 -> 9.12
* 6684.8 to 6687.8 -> 8.54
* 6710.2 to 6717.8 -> 8.5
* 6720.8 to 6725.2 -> 8.75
